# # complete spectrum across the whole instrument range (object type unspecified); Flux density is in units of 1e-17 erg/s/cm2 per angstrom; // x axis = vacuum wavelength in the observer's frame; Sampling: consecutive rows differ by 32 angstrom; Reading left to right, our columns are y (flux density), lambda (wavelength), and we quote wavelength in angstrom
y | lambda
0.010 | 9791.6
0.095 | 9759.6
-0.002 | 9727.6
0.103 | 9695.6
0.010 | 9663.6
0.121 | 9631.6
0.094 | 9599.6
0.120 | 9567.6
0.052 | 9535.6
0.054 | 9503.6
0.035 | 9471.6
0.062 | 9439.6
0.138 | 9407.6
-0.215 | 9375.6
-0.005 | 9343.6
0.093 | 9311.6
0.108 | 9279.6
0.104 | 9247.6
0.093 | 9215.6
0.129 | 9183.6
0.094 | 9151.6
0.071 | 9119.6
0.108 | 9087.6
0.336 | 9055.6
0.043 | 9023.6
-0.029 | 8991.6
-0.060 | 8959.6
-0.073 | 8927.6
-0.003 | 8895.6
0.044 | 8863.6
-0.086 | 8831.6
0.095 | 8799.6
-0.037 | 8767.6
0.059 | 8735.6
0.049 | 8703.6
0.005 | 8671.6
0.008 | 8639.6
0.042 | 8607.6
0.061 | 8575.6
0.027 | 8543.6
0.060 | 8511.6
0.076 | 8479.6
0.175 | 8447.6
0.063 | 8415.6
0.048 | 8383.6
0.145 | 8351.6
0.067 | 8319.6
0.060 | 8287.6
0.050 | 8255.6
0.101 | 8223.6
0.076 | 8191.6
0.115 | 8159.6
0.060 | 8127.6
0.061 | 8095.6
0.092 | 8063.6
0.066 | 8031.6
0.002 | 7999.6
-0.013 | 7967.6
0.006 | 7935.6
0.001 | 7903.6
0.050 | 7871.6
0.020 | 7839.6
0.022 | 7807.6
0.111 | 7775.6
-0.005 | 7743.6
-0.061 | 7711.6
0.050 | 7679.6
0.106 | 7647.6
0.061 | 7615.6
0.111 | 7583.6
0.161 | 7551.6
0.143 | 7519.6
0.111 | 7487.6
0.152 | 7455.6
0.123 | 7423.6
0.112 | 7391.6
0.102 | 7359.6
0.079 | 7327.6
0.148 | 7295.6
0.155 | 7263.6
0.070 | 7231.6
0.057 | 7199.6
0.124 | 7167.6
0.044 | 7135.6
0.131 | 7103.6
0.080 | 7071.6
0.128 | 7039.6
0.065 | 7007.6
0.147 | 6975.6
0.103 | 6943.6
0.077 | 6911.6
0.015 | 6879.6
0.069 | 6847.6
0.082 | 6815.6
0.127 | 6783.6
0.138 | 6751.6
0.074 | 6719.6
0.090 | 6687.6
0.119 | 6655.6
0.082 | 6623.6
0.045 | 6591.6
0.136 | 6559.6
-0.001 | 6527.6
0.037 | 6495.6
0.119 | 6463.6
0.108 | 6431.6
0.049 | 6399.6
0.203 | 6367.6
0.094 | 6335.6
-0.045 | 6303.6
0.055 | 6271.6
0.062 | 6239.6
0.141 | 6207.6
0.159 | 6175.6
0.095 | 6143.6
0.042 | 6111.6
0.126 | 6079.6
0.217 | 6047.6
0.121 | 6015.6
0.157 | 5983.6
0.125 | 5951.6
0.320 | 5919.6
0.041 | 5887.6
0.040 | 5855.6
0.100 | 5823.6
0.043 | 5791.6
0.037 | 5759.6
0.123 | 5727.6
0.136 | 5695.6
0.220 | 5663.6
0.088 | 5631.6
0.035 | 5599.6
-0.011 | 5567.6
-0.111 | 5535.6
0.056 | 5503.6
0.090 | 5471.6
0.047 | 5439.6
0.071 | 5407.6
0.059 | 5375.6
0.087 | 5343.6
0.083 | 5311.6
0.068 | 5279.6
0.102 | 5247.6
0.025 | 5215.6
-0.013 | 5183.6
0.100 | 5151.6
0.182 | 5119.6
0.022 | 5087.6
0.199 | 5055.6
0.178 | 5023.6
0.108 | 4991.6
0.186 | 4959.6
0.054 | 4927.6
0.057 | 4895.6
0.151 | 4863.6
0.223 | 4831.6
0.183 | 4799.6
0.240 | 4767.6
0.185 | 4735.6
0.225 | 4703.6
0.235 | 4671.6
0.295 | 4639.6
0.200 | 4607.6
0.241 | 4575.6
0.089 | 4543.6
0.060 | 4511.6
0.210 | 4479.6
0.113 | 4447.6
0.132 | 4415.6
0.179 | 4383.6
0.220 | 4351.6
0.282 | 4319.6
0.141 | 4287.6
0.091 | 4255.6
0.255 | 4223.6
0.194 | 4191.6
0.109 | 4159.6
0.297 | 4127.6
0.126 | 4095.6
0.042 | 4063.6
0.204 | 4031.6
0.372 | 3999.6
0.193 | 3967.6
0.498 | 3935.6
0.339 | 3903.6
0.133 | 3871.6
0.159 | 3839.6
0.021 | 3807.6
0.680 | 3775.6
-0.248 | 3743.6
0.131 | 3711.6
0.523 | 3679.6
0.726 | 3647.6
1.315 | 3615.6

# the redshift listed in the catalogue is 1.43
